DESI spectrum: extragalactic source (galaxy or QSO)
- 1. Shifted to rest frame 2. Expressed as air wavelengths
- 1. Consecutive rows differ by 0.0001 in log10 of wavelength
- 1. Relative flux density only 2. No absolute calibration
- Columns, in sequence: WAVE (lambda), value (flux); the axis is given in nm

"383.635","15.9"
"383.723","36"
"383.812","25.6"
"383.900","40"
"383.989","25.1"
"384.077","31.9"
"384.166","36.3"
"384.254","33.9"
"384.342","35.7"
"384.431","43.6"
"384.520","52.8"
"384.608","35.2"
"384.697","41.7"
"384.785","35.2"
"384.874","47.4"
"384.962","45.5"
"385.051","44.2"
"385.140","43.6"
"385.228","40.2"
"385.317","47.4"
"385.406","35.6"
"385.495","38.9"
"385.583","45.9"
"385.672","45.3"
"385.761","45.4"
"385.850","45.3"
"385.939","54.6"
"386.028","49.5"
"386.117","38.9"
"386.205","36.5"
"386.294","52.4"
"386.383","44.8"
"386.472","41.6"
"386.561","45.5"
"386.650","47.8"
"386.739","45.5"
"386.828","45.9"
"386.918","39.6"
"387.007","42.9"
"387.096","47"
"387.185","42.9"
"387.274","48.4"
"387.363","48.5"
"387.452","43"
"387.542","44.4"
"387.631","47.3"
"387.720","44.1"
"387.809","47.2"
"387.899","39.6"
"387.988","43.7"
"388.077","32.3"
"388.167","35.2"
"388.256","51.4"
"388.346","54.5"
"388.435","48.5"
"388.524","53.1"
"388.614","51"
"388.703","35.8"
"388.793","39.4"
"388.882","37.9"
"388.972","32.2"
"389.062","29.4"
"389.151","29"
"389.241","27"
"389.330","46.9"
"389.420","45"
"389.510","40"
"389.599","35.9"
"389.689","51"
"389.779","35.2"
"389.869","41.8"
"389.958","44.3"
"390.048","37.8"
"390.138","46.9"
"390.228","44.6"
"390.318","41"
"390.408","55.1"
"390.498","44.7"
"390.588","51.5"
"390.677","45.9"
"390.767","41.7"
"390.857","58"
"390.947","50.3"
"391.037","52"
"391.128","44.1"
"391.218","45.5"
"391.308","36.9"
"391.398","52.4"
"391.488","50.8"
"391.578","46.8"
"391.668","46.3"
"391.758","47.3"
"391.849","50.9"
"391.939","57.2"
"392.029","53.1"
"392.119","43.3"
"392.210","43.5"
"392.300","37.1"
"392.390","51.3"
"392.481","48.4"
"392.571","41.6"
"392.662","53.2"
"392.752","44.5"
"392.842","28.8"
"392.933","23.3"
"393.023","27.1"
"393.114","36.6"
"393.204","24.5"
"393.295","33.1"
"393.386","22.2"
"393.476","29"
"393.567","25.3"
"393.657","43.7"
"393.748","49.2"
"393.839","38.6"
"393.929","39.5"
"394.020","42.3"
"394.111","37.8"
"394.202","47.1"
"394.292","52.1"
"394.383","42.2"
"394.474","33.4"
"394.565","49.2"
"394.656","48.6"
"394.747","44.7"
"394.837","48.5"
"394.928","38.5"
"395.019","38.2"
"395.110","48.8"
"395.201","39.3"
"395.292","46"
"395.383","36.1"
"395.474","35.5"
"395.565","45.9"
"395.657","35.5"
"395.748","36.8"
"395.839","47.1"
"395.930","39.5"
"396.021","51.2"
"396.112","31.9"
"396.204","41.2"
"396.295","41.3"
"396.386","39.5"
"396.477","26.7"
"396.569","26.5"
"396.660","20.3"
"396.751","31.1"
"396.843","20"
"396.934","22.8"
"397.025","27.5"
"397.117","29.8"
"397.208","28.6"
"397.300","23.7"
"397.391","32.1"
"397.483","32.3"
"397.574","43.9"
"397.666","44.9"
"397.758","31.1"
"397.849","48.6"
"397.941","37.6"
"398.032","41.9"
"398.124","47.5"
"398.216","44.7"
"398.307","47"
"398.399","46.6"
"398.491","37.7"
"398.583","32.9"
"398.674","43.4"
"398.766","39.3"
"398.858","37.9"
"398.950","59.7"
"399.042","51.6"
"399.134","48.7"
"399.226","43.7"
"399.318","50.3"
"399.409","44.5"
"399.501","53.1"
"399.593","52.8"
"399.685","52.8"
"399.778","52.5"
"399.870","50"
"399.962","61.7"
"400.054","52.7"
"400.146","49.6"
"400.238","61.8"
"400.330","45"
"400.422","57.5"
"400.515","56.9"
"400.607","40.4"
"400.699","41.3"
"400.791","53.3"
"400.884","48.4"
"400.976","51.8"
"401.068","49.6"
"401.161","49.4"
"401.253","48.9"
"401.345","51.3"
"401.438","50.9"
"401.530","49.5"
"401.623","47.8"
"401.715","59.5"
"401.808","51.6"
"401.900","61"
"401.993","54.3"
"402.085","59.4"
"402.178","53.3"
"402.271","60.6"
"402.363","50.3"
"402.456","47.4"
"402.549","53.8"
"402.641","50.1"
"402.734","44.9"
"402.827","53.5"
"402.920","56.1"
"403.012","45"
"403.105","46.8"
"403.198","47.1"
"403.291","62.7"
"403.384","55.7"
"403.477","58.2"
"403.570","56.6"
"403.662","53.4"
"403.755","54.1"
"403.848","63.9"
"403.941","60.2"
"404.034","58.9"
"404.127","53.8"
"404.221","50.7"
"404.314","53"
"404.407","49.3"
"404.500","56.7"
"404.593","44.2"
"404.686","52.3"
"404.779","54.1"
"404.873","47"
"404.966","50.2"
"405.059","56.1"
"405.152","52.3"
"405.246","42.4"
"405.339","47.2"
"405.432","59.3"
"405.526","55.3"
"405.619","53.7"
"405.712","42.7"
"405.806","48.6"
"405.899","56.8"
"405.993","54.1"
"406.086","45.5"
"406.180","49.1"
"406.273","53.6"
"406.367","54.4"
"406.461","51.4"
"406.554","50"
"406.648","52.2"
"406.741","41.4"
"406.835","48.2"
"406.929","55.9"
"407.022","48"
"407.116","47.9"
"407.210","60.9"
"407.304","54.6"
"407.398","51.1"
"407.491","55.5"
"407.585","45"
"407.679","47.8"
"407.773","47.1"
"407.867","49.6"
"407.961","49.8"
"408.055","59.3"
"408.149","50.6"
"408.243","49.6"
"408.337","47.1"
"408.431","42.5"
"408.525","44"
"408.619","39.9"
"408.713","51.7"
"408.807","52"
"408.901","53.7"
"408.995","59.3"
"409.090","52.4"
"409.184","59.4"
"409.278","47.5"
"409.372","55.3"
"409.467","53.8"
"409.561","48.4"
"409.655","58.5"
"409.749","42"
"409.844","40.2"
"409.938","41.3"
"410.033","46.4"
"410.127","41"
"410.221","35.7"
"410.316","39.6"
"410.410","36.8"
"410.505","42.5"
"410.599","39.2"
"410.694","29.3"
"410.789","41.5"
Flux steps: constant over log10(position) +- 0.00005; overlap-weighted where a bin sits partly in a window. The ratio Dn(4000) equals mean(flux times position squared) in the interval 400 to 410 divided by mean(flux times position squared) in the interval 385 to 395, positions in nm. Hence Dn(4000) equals 1.29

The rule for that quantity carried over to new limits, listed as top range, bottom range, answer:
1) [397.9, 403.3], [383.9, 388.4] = 1.25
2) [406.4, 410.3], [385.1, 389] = 1.25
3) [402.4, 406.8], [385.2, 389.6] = 1.32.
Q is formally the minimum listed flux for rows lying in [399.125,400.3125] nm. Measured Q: 43.7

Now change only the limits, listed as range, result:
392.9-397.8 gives 20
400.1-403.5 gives 40.4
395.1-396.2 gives 31.9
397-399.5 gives 23.7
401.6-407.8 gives 41.4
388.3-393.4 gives 22.2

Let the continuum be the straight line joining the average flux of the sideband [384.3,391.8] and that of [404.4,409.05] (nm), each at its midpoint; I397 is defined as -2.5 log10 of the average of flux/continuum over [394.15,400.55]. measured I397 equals 0.13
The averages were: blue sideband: 43.9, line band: 42.1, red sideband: 50.6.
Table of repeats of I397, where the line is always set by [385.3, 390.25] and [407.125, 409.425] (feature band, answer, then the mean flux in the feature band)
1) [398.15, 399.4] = 0.06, 44.9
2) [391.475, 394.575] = 0.10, 41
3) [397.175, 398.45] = 0.19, 39.4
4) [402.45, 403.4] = -0.05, 51.2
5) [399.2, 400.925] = -0.07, 51.1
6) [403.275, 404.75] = -0.12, 55.1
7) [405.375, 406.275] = -0.04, 51.8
